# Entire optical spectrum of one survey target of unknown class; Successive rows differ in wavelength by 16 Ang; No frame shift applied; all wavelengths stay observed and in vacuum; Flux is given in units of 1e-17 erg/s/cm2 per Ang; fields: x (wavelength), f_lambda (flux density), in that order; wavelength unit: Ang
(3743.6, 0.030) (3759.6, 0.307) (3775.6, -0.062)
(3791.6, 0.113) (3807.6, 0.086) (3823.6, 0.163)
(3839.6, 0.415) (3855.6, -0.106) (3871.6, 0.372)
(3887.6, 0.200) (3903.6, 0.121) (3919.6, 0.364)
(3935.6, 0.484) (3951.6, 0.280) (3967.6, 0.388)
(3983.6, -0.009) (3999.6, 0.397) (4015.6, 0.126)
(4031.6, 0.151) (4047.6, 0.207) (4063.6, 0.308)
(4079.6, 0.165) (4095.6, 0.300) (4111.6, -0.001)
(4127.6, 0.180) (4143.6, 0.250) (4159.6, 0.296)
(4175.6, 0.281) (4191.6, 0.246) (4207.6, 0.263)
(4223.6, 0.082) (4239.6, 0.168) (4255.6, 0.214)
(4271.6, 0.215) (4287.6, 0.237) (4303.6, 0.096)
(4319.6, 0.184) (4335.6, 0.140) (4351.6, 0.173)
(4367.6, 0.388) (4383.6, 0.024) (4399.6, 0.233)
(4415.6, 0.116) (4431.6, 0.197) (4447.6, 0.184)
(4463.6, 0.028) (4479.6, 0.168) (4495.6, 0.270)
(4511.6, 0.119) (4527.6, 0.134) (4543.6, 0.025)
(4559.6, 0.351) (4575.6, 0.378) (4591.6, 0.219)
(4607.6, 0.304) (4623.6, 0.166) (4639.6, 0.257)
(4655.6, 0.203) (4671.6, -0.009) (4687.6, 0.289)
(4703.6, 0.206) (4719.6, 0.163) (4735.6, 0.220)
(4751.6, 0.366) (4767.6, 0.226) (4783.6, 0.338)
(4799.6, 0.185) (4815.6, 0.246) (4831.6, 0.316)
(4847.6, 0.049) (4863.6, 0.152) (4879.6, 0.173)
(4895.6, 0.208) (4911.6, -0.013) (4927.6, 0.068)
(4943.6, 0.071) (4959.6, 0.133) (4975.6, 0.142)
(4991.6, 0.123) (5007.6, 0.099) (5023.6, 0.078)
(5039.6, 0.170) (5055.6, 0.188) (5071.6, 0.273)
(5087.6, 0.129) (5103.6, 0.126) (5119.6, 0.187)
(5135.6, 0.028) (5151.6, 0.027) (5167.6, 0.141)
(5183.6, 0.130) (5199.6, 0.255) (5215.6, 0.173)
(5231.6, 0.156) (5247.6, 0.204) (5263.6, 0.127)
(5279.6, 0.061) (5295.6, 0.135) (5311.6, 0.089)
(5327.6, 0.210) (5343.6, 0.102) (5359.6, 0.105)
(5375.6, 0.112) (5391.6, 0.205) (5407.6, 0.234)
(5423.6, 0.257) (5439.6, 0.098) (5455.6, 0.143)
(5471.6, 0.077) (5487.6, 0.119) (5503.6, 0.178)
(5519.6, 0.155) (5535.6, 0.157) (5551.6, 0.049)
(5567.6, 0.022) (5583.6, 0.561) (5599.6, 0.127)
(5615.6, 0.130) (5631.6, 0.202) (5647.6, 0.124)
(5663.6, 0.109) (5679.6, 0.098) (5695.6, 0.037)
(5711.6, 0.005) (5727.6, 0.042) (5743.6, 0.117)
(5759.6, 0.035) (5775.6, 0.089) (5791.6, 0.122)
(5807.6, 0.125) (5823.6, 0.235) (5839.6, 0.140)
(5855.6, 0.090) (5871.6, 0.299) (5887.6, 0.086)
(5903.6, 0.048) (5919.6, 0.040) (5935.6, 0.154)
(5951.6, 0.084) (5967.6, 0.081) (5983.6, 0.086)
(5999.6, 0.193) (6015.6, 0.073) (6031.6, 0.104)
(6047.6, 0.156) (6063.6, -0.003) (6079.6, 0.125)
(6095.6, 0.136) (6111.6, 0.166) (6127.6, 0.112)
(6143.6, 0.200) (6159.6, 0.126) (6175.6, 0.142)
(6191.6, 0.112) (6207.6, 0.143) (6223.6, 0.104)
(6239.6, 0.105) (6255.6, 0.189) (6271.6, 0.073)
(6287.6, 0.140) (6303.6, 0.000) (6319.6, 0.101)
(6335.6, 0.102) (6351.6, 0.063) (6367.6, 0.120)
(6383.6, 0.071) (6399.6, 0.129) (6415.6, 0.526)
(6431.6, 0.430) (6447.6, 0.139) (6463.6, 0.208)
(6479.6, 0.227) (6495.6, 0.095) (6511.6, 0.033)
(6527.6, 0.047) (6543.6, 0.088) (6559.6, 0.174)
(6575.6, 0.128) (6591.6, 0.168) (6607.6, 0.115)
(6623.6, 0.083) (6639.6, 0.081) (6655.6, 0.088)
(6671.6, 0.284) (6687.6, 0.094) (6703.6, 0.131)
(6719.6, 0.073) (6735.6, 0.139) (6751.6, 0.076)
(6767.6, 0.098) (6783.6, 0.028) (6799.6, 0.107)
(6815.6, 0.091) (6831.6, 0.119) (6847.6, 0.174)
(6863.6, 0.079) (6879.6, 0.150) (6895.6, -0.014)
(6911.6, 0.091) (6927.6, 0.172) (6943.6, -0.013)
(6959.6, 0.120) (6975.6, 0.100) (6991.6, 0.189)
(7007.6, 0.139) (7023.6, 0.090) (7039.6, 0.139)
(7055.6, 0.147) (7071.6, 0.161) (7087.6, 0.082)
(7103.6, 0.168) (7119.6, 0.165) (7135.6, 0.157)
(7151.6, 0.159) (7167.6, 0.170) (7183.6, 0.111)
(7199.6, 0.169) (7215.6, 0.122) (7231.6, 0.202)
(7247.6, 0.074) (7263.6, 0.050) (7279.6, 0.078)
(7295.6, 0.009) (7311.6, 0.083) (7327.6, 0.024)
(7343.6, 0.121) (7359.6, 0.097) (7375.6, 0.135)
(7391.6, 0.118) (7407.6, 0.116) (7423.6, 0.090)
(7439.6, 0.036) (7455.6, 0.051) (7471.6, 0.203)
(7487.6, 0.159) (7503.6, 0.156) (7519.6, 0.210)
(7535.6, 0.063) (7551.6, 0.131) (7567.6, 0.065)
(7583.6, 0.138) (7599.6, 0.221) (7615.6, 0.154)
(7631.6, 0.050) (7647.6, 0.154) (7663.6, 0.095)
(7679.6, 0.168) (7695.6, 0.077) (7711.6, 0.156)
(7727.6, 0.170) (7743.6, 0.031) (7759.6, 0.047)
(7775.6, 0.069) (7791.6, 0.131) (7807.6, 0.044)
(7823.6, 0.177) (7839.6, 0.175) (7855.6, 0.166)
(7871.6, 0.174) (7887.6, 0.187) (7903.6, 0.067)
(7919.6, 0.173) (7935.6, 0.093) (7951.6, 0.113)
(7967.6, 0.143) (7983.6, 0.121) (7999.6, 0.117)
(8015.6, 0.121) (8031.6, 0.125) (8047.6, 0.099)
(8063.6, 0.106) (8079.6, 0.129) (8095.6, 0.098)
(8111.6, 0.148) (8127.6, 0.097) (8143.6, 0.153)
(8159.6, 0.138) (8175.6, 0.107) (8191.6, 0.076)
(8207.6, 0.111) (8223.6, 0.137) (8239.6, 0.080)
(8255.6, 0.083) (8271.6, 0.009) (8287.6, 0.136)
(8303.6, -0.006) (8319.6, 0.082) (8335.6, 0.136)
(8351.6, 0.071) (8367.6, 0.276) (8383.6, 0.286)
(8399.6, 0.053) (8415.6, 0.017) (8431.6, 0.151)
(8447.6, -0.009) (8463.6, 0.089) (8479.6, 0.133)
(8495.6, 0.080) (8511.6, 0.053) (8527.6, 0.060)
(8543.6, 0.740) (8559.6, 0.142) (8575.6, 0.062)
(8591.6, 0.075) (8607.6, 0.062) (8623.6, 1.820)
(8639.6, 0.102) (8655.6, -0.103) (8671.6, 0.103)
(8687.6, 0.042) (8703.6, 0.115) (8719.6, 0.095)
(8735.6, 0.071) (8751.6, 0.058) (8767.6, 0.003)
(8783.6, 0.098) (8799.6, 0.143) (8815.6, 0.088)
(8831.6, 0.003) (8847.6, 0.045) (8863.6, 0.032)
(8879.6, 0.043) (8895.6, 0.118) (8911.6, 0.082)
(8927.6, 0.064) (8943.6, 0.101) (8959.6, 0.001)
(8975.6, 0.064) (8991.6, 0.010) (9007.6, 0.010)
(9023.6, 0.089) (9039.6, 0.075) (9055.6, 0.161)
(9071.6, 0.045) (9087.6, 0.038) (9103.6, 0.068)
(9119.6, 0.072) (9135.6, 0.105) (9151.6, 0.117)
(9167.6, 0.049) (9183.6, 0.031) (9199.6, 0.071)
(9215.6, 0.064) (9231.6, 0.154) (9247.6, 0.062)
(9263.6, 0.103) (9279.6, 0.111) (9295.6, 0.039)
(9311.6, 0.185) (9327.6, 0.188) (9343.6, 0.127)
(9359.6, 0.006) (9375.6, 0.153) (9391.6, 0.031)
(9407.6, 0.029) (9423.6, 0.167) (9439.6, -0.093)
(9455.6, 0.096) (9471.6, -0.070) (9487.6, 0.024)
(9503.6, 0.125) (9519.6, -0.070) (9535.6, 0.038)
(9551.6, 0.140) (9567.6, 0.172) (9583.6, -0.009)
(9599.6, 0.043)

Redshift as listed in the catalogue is 0.72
